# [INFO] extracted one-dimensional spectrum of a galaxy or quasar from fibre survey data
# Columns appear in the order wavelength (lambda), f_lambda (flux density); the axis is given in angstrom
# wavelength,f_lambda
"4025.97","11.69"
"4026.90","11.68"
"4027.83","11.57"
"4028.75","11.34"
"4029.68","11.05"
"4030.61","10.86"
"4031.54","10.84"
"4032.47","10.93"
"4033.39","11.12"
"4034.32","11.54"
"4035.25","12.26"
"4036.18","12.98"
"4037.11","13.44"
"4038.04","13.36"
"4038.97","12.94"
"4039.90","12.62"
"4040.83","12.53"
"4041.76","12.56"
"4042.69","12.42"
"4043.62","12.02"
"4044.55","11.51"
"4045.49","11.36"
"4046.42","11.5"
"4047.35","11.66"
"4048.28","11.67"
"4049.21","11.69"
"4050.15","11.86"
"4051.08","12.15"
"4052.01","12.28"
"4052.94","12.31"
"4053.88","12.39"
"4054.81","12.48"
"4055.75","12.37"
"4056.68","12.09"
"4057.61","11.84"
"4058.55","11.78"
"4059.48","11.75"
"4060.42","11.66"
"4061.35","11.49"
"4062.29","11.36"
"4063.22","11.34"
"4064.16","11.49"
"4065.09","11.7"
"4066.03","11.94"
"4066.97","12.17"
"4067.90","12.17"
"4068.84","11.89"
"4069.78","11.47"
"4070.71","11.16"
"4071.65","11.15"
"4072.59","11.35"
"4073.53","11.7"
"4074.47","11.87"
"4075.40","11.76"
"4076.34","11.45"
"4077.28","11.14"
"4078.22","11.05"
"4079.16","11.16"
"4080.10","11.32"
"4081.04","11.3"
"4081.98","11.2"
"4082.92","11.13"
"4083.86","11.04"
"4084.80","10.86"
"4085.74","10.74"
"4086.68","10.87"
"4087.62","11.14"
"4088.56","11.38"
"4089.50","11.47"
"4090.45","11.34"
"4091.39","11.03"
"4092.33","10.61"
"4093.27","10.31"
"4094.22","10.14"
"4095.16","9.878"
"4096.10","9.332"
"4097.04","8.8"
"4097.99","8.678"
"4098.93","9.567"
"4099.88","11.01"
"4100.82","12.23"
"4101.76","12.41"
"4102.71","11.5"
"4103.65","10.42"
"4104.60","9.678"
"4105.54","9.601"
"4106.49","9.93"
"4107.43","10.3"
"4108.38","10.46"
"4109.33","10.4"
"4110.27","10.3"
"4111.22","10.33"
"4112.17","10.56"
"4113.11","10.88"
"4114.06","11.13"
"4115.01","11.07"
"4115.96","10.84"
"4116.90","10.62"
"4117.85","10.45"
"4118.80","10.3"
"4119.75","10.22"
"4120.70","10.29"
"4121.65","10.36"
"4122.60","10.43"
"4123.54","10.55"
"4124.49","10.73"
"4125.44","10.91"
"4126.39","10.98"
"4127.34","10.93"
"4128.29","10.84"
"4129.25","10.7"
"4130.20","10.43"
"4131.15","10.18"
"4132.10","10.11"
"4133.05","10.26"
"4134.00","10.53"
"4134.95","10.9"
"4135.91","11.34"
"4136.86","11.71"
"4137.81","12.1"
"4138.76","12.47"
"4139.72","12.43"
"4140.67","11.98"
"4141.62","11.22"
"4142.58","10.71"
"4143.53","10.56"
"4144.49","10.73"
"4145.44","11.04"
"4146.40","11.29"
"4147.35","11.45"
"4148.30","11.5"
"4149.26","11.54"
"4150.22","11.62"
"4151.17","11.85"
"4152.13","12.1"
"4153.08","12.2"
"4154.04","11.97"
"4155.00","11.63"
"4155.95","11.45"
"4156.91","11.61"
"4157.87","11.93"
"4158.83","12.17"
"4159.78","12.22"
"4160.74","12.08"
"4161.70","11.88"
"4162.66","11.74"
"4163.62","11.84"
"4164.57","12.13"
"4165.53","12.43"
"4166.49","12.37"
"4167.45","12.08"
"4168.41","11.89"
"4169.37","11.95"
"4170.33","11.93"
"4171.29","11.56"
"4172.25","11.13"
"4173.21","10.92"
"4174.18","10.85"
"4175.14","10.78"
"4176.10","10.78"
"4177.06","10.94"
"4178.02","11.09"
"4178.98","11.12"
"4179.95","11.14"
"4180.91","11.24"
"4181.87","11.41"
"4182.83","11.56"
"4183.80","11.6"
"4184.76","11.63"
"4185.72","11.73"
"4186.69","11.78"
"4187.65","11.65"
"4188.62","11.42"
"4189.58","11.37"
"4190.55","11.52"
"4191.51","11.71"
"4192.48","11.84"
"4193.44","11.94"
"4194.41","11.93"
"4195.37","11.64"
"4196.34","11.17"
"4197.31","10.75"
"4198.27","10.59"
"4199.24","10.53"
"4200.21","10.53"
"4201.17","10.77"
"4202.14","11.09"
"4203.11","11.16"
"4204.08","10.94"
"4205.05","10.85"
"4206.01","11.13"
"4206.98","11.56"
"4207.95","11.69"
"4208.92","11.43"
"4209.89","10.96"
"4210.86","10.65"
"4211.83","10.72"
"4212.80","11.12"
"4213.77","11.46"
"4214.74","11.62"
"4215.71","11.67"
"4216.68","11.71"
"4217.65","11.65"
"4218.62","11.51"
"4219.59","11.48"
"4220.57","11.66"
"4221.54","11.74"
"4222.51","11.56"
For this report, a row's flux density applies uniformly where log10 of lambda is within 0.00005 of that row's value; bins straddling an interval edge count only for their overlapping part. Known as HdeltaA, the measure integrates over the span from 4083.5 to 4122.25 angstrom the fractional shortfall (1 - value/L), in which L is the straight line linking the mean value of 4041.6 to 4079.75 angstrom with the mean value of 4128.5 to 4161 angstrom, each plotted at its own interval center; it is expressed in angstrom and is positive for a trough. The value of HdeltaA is 3.4 angstrom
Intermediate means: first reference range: 11.8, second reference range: 11.4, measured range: 10.5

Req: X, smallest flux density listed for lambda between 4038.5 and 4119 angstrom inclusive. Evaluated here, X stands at 8.678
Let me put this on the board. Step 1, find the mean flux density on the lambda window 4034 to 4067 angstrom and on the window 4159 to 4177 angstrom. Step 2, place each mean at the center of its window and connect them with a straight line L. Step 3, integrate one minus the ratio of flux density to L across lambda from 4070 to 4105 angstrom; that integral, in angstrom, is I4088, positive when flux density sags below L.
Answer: 3.1 angstrom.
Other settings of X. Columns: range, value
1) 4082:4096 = 9.878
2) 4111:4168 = 10.11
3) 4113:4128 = 10.22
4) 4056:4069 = 11.34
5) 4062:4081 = 11.05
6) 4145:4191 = 10.78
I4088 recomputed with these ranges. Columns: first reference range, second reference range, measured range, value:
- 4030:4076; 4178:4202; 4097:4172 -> 2.8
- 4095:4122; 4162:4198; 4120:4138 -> 0.0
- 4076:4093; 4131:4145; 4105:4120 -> 0.9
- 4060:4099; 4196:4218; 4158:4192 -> -1.5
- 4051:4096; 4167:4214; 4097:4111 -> 1.2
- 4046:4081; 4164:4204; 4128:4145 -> 0.7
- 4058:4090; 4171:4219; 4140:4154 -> -0.1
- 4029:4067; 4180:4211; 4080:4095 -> 1.0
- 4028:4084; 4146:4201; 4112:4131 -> 1.6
